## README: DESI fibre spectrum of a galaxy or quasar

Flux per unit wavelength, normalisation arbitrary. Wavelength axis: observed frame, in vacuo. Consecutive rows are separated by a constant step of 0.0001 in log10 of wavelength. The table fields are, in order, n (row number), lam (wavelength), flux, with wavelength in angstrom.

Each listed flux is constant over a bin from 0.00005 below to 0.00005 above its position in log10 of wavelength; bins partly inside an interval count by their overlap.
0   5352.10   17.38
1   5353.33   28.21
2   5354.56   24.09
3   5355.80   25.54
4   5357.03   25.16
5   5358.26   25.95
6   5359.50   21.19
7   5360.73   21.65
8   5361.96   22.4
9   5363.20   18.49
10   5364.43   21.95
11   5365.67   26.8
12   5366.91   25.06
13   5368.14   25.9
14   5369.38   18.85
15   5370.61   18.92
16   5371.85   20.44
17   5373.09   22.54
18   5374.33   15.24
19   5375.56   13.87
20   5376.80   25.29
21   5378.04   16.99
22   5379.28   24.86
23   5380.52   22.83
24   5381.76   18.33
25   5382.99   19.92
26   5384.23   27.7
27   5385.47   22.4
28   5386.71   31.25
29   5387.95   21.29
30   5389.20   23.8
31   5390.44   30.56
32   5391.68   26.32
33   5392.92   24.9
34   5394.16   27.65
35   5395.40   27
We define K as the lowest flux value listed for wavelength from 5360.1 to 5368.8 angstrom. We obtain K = 18.49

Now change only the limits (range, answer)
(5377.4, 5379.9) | 16.99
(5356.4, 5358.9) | 25.16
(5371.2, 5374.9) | 15.24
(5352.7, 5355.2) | 24.09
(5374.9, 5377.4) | 13.87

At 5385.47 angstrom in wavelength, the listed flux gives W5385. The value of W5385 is 22.4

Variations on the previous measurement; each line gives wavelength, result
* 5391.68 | 26.32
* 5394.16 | 27.65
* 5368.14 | 25.9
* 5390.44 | 30.56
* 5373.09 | 22.54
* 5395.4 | 27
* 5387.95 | 21.29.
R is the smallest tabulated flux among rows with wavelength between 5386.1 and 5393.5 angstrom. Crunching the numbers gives 21.29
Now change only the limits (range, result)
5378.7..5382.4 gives 18.33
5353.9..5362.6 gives 21.19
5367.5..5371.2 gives 18.85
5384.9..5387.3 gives 22.4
